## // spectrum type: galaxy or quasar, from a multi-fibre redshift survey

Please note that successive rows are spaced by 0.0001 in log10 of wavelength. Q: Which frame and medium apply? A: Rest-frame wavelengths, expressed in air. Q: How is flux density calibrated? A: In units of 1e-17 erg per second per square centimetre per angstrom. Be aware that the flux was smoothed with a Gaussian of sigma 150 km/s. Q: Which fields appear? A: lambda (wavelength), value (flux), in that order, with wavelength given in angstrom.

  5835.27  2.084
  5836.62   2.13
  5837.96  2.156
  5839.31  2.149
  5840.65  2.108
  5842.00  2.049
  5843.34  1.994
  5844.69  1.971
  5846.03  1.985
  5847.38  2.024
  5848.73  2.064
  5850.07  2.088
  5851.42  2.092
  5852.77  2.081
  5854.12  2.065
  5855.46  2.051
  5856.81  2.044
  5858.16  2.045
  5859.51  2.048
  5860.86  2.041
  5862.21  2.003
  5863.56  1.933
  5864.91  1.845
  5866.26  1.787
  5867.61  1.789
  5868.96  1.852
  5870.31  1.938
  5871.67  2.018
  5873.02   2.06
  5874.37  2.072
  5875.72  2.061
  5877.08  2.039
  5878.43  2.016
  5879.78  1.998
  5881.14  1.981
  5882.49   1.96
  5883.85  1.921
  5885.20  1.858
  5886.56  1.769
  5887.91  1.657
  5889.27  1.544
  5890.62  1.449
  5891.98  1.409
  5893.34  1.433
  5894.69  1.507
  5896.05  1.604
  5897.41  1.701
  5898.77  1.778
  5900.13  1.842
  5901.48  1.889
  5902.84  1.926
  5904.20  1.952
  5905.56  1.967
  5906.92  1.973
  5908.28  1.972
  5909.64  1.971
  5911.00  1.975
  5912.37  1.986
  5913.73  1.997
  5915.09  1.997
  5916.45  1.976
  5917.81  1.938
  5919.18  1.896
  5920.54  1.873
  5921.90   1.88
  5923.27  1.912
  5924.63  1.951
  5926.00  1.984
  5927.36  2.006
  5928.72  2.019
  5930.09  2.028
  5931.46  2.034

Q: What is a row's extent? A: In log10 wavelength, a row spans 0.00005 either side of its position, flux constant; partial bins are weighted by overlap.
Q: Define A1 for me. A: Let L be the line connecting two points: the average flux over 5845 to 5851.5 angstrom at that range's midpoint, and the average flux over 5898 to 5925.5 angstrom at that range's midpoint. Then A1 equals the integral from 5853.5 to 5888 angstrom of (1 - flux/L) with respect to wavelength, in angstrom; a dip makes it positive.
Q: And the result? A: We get 0.7 angstrom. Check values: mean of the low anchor 2.04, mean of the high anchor 1.93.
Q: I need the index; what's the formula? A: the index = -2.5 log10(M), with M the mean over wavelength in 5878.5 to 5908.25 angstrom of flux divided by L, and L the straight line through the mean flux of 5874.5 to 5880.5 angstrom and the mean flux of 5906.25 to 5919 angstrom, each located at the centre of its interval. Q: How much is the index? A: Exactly 0.13 mag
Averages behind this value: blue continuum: 2.03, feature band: 1.78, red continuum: 1.97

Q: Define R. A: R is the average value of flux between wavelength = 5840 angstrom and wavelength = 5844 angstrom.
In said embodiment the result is 2.05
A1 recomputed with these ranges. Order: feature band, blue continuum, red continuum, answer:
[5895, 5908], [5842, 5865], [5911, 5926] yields 0.8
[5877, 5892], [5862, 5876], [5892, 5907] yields 0.3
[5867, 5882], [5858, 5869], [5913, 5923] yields -0.4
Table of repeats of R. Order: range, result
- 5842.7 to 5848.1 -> 1.99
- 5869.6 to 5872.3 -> 1.97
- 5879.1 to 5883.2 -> 1.98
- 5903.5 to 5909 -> 1.97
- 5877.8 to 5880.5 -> 2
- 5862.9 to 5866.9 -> 1.86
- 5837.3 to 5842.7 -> 2.11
